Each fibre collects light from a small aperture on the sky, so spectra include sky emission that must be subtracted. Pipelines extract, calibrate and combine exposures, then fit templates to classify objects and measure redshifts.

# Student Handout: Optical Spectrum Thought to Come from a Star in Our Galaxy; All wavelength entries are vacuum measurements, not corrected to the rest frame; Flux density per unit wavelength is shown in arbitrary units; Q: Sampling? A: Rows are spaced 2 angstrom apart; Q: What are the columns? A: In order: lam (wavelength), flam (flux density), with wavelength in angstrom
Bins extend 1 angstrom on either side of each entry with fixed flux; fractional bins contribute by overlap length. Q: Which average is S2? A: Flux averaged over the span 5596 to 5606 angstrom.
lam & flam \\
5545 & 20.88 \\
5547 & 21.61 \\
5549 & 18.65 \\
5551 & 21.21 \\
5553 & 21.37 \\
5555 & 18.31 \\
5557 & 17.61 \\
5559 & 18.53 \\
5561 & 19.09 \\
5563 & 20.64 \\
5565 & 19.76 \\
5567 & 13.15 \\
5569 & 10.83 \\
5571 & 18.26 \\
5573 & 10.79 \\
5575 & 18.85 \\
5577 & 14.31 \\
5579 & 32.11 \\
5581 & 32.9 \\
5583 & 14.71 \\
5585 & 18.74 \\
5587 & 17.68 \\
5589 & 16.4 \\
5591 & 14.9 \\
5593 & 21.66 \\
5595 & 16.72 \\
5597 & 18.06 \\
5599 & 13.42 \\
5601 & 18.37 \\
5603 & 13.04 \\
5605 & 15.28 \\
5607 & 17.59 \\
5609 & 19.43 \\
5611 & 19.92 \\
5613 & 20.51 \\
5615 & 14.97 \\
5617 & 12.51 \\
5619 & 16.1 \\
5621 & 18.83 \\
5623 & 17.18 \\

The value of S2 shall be 15.6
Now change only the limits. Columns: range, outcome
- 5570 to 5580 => 18.9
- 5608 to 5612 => 19.7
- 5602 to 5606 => 14.2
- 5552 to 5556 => 19.8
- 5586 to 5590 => 17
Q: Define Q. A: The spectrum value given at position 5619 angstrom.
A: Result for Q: 16.1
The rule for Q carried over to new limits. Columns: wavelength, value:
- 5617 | 12.51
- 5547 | 21.61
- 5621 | 18.83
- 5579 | 32.11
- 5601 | 18.37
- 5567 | 13.15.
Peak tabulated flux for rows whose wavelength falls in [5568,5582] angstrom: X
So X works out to 32.9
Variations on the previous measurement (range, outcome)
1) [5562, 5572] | 20.64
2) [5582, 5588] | 18.74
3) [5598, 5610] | 19.43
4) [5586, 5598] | 21.66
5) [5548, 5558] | 21.37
